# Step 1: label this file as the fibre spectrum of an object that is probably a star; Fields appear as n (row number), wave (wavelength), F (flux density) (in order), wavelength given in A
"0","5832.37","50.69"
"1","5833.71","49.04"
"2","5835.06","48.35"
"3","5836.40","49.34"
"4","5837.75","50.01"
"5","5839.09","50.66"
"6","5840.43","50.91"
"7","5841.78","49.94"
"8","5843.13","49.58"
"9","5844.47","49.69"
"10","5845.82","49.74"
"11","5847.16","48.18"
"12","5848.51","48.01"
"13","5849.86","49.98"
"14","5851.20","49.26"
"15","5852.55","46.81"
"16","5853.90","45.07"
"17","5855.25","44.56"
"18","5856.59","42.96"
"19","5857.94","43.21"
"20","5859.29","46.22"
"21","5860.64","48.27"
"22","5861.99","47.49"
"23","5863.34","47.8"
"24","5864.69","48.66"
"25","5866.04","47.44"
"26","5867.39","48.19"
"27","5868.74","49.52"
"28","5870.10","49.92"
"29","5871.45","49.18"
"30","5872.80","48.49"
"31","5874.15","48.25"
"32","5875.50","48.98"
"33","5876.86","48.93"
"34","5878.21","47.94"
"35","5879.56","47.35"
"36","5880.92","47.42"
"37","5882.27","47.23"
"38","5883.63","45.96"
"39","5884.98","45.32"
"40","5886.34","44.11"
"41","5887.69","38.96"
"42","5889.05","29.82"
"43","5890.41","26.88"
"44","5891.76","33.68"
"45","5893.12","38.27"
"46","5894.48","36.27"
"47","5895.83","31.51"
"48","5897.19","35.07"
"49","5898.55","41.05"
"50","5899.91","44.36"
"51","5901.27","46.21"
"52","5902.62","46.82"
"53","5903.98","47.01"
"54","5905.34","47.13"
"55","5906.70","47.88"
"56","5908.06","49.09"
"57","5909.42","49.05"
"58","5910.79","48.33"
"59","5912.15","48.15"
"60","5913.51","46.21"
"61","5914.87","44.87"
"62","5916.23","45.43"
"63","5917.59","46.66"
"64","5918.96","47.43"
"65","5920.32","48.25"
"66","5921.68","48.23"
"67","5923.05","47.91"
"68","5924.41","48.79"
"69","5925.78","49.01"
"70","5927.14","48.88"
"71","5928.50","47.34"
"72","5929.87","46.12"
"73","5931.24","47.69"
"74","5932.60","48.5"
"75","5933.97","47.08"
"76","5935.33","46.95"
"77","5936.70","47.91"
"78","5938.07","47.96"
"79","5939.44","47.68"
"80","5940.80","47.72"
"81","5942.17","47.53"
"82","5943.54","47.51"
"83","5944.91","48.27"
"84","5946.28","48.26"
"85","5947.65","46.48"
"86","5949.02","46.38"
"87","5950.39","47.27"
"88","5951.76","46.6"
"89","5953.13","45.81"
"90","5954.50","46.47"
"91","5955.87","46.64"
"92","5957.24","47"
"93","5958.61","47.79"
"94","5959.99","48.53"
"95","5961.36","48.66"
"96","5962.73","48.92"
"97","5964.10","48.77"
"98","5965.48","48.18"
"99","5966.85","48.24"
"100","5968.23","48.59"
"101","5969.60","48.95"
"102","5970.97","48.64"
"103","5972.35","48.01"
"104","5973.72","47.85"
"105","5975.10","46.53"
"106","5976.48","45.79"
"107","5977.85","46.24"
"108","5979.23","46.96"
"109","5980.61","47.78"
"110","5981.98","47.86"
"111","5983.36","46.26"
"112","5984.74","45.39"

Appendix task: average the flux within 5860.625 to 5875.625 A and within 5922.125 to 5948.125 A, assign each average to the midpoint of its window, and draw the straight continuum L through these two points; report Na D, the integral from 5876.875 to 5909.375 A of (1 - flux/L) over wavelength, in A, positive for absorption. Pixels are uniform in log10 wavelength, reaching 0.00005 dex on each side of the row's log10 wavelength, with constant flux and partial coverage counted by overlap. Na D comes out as 4.0 A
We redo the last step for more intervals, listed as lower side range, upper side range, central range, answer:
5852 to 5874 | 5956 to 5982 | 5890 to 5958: 2.7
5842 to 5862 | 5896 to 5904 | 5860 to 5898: 0.7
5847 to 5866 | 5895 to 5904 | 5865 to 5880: -1.3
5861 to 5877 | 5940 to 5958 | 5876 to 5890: 1.2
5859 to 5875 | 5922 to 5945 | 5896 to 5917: 1.1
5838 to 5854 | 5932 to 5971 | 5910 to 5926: 0.2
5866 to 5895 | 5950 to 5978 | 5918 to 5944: -0.9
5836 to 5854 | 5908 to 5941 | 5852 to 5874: 0.8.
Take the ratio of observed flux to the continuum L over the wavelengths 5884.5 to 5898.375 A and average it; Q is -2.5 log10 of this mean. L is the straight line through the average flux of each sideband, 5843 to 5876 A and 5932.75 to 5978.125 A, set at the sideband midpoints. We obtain 0.31 mag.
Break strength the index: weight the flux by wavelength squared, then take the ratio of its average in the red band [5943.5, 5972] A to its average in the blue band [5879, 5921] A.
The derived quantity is 1.1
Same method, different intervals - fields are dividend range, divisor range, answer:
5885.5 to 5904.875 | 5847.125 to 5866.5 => 0.84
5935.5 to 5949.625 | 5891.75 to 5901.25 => 1.27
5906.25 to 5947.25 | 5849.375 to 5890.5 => 1.06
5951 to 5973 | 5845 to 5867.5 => 1.05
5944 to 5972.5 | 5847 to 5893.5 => 1.08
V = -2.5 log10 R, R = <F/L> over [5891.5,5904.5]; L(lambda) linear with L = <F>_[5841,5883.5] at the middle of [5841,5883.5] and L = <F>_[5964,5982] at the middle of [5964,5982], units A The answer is 0.19 mag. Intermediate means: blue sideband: 47.9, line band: 40.2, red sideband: 47.7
